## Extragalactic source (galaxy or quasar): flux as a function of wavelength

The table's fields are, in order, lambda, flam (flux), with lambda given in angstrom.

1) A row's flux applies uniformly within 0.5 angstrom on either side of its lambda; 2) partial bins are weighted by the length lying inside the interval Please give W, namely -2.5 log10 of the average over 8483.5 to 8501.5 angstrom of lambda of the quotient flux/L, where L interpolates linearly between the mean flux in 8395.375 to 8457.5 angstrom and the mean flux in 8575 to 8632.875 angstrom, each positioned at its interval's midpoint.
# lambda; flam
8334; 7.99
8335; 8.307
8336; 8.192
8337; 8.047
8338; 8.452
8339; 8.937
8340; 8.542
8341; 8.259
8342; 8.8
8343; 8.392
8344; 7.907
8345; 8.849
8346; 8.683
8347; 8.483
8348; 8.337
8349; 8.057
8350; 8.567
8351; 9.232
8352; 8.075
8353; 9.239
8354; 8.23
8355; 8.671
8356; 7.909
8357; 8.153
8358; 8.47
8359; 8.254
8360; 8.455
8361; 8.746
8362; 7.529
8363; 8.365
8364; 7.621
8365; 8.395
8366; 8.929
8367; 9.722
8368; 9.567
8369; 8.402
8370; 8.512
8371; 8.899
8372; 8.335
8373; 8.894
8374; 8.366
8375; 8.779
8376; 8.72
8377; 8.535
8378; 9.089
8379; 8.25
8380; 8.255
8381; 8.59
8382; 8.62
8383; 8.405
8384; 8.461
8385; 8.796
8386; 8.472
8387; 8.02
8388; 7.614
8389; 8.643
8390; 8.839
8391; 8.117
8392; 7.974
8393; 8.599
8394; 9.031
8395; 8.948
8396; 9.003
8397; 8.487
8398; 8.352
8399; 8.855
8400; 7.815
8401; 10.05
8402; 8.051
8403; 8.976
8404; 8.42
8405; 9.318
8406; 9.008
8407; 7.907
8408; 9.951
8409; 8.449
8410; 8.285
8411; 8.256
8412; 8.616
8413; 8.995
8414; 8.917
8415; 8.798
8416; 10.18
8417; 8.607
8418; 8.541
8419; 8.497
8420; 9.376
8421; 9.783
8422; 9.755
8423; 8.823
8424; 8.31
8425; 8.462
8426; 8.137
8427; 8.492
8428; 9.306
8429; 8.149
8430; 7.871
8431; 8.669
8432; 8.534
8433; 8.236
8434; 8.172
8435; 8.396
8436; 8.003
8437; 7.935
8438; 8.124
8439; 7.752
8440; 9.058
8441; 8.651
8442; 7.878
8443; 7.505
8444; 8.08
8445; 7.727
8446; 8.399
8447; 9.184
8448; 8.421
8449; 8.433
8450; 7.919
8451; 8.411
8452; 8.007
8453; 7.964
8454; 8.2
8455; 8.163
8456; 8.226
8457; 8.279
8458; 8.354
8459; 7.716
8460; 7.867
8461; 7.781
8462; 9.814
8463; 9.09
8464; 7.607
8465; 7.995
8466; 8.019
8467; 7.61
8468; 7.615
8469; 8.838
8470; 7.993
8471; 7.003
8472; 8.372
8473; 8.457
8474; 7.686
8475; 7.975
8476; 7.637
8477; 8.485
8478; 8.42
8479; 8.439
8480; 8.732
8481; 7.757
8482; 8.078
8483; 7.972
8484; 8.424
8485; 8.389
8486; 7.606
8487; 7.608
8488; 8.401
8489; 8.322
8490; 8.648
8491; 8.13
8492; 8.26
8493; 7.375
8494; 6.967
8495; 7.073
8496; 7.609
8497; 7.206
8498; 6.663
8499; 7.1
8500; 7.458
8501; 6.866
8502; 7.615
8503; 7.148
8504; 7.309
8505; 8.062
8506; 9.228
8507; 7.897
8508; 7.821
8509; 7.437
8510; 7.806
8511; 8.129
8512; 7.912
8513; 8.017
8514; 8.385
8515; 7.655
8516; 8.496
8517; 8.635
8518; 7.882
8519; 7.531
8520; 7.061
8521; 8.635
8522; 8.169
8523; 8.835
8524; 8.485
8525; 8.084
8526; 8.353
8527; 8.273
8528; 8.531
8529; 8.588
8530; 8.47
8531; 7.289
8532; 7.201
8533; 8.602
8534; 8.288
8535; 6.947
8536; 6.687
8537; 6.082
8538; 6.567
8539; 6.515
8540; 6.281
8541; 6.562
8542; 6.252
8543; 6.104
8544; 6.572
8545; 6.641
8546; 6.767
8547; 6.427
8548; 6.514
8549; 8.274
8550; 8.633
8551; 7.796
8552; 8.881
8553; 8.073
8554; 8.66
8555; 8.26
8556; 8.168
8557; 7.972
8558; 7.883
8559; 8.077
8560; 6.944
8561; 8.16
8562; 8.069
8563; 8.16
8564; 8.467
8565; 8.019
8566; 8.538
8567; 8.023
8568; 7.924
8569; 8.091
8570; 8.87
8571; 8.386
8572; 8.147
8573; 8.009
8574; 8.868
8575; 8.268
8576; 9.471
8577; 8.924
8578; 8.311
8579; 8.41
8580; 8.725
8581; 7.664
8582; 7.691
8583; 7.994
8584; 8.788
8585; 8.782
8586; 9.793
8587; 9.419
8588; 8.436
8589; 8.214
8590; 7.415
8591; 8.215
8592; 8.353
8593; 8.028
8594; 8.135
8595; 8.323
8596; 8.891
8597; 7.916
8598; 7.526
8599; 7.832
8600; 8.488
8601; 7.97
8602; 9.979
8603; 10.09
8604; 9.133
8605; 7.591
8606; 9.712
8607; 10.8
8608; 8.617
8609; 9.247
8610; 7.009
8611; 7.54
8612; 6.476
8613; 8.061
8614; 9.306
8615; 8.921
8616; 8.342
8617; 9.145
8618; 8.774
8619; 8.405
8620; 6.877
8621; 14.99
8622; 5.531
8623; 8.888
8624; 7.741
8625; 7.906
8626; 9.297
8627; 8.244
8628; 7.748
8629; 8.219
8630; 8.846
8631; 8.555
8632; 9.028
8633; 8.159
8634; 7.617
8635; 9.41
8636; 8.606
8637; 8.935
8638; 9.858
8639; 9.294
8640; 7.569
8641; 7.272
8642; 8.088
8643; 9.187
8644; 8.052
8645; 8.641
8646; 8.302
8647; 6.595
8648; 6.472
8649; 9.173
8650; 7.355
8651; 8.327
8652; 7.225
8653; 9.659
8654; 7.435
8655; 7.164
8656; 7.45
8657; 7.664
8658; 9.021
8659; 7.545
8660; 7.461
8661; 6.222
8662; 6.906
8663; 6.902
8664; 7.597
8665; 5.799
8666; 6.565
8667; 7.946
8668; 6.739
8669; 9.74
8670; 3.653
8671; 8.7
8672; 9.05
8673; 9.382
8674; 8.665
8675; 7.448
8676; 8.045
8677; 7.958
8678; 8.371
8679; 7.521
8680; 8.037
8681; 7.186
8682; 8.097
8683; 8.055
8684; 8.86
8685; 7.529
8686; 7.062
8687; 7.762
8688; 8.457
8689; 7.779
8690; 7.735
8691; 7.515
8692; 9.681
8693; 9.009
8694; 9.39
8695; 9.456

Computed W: 0.12 mag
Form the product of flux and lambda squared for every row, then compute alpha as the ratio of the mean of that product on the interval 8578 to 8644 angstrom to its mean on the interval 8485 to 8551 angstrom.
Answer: 1.14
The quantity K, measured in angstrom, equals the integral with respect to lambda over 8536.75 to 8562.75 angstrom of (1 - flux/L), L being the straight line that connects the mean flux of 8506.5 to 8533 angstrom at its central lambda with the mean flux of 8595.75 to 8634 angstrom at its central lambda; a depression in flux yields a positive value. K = 2.7 angstrom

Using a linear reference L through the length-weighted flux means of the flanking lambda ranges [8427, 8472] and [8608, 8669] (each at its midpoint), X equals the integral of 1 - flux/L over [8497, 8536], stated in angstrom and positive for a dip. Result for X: 1.3 angstrom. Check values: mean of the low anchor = 8.21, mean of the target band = 7.89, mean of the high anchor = 8.11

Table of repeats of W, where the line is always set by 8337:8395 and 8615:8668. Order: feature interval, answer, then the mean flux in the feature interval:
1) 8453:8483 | 0.029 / 8.14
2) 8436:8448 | 0.025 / 8.21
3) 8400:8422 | -0.057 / 8.9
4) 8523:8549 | 0.136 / 7.29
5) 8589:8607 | -0.043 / 8.51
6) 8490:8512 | 0.096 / 7.61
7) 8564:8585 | -0.021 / 8.37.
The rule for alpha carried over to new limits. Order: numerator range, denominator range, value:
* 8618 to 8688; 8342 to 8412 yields 1.00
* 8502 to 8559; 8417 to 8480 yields 0.95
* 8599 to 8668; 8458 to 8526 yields 1.07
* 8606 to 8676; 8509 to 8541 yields 1.07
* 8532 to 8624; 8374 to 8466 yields 0.99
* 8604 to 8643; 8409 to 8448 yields 1.05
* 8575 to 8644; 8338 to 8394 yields 1.06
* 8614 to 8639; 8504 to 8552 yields 1.16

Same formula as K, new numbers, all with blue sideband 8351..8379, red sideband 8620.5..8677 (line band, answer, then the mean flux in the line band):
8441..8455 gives 0.4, 8.18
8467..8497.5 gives 1.4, 7.98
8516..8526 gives 0.1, 8.17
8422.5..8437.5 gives 0.1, 8.37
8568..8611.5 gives -1.8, 8.51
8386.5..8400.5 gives 0.1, 8.45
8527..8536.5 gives 0.5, 7.87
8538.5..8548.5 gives 2.2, 6.46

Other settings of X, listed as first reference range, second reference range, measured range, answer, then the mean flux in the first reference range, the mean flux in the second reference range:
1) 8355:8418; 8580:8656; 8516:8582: 4.7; 8.61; 8.41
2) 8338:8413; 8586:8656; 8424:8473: 1.7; 8.56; 8.42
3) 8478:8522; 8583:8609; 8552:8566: 0.4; 7.86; 8.66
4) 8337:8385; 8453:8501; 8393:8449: -2.5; 8.53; 7.98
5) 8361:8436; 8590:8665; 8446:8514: 4.1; 8.63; 8.27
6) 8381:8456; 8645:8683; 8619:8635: -1.5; 8.53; 7.68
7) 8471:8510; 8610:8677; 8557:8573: -0.3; 7.85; 8.08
